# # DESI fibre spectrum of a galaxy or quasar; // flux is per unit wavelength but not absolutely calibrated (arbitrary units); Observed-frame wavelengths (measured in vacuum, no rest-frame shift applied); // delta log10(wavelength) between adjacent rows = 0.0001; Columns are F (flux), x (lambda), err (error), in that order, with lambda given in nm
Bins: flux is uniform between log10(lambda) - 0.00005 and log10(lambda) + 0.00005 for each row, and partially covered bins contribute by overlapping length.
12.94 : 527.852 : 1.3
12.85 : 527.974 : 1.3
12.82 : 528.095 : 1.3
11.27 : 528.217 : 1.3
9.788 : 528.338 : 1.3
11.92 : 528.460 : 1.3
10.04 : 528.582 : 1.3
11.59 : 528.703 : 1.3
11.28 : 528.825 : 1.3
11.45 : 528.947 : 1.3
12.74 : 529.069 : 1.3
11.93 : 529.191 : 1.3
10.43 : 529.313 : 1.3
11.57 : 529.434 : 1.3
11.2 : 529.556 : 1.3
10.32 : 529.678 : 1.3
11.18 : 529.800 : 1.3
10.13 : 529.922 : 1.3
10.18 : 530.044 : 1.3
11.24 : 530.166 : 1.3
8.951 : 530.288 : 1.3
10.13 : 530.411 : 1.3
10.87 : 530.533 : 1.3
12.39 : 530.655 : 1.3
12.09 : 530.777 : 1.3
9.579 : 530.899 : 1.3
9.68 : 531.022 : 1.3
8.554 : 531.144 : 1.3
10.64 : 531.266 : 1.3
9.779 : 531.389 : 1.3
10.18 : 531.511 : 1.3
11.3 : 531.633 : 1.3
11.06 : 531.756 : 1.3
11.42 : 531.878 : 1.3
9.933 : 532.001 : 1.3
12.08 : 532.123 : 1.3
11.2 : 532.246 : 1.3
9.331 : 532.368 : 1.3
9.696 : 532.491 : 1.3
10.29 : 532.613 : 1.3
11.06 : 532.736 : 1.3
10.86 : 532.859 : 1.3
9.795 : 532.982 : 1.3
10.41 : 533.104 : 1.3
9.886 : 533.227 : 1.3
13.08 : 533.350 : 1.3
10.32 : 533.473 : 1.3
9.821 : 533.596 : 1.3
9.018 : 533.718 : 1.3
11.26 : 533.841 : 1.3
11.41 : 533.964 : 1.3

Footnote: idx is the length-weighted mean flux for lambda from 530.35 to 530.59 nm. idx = 10.5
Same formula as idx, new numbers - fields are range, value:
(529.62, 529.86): 10.8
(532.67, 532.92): 10.9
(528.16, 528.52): 11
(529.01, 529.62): 11.6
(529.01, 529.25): 12.3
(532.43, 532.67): 10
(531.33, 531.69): 10.4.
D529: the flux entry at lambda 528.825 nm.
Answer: 11.28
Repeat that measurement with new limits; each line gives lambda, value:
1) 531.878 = 11.42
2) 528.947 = 11.45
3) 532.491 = 9.696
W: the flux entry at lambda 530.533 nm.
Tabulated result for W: 10.87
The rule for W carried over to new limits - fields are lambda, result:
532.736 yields 11.06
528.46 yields 11.92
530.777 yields 12.09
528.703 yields 11.59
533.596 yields 9.821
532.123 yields 12.08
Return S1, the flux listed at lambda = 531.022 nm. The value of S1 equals 9.68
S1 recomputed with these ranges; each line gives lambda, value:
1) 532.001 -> 9.933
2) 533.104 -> 10.41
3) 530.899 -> 9.579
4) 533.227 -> 9.886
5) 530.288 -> 8.951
